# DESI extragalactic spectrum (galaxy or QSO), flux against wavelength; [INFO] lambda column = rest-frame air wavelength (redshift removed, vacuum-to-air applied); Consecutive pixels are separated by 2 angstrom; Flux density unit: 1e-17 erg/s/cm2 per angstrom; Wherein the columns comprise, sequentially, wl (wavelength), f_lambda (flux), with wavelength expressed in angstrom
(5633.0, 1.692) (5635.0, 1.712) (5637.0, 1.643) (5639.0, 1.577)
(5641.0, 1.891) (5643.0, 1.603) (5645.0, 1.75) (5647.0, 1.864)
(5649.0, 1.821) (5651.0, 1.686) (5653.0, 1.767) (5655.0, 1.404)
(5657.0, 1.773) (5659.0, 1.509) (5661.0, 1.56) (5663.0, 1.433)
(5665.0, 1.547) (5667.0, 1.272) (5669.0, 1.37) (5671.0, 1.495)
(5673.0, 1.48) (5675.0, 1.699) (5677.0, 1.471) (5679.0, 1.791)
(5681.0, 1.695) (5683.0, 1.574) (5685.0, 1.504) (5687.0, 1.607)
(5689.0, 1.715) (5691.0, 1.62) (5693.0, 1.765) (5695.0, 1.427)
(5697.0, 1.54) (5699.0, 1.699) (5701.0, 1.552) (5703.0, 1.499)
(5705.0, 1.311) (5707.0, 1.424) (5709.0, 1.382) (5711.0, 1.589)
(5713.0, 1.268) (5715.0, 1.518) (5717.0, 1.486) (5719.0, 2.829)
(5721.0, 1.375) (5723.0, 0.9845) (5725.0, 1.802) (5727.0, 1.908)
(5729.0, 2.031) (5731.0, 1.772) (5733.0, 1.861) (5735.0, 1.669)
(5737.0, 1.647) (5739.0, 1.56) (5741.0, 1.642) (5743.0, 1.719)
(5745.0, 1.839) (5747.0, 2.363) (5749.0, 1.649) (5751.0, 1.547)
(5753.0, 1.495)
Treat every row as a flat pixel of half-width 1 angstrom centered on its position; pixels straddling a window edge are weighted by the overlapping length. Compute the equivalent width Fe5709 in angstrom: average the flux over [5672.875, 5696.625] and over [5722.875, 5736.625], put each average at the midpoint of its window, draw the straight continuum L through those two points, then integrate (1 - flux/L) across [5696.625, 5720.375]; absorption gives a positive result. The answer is 1.5 angstrom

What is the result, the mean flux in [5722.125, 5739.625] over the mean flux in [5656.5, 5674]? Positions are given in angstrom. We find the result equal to 1.1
